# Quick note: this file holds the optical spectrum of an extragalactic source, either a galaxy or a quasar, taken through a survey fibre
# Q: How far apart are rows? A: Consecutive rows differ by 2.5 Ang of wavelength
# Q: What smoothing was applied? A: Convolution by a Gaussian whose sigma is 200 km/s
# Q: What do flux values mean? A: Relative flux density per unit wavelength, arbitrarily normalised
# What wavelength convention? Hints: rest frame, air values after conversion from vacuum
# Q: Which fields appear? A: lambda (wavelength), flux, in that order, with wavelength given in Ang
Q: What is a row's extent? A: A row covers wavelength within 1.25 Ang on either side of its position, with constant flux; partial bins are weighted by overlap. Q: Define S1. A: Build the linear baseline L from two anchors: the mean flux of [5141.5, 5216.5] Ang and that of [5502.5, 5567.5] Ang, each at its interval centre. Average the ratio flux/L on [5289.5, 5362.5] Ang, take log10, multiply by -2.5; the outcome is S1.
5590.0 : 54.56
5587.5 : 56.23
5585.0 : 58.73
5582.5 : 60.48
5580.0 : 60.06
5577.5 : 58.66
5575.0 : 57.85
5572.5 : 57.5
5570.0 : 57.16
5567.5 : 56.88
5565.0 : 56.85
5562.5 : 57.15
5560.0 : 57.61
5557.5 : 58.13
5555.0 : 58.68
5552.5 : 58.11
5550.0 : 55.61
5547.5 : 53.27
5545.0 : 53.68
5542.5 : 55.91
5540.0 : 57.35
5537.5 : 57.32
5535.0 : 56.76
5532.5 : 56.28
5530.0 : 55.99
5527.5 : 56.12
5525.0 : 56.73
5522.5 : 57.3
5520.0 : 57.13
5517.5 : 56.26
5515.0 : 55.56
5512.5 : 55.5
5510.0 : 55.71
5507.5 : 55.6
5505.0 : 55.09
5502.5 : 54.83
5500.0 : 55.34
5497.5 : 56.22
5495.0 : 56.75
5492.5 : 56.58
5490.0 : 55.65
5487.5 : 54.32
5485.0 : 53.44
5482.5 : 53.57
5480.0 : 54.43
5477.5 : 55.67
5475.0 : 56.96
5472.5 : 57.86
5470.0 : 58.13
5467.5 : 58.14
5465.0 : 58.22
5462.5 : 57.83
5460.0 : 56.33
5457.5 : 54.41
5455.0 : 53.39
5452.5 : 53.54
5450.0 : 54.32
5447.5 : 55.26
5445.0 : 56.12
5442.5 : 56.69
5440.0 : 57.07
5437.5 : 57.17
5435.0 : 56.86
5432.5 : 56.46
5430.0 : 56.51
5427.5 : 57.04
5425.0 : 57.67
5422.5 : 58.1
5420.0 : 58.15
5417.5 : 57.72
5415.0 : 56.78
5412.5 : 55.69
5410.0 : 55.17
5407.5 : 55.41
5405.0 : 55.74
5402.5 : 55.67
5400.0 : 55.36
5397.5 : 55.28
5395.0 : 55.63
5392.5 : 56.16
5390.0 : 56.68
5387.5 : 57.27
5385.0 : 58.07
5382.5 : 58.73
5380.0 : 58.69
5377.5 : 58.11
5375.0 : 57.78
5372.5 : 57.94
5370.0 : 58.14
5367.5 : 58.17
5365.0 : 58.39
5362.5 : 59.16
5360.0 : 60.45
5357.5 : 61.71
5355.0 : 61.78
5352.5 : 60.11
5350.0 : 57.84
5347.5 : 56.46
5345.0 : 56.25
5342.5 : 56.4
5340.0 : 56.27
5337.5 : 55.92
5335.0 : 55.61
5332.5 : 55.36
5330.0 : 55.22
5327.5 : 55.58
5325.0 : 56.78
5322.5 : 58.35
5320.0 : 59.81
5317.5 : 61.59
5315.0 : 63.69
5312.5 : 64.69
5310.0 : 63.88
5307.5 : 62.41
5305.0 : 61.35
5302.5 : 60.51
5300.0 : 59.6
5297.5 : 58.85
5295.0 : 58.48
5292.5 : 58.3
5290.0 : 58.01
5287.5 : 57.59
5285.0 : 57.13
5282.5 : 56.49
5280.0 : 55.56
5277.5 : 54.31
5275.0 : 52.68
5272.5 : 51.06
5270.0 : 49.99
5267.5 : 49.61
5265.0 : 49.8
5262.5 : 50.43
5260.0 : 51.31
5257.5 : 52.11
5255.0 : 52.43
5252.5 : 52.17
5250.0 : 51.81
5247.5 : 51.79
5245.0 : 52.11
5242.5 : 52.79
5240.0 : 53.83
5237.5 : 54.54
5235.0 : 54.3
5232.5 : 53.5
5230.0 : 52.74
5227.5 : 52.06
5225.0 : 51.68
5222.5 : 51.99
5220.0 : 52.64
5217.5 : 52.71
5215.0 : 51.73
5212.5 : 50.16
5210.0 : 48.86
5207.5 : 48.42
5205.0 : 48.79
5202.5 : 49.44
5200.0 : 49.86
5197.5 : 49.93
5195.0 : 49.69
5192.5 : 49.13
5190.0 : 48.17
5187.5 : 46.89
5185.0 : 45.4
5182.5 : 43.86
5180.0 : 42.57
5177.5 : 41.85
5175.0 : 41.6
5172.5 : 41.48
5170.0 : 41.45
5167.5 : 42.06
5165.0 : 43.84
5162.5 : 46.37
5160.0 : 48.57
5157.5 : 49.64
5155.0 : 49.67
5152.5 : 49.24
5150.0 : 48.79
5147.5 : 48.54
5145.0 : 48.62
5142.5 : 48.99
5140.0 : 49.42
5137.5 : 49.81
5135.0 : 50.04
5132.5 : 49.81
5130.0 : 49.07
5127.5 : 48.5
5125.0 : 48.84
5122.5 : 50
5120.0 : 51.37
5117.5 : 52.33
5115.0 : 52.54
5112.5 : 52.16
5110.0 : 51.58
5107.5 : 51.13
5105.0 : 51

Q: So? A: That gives -0.16 mag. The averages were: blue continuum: 47.1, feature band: 59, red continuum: 56.4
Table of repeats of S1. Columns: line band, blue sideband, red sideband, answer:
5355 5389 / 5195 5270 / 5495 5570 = -0.10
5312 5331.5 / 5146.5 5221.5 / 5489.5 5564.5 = -0.16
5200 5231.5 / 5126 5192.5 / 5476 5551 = -0.06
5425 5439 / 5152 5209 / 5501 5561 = -0.07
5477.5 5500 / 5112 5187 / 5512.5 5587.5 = 0.01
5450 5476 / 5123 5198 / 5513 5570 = -0.03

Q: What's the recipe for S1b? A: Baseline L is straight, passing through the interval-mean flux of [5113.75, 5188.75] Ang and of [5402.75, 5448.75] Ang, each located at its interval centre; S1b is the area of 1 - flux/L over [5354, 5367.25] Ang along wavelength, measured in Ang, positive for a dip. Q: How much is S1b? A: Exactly -1.4 Ang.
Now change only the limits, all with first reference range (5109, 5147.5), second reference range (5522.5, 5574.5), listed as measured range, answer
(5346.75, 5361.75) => -1.7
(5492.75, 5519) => 0.1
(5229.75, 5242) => -0.5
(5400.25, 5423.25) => -0.8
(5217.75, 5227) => -0.1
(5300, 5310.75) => -1.8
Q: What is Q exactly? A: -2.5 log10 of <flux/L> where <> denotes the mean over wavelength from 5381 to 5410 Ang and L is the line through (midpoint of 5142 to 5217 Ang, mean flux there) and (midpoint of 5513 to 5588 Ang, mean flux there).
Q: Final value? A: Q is -0.07 mag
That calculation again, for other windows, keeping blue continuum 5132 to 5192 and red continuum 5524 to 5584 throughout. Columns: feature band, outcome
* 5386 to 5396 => -0.08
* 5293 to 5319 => -0.21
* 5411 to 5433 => -0.07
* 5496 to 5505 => 0.00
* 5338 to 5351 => -0.10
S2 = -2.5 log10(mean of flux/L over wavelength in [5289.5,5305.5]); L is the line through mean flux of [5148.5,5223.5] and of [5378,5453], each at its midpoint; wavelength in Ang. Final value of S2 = -0.144 mag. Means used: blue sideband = 47.5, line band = 59.3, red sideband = 56.5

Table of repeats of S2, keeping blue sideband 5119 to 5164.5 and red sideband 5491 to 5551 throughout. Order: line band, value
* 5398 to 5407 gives -0.03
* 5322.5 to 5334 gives -0.07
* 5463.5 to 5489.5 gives -0.02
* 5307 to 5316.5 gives -0.22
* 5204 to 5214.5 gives 0.02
